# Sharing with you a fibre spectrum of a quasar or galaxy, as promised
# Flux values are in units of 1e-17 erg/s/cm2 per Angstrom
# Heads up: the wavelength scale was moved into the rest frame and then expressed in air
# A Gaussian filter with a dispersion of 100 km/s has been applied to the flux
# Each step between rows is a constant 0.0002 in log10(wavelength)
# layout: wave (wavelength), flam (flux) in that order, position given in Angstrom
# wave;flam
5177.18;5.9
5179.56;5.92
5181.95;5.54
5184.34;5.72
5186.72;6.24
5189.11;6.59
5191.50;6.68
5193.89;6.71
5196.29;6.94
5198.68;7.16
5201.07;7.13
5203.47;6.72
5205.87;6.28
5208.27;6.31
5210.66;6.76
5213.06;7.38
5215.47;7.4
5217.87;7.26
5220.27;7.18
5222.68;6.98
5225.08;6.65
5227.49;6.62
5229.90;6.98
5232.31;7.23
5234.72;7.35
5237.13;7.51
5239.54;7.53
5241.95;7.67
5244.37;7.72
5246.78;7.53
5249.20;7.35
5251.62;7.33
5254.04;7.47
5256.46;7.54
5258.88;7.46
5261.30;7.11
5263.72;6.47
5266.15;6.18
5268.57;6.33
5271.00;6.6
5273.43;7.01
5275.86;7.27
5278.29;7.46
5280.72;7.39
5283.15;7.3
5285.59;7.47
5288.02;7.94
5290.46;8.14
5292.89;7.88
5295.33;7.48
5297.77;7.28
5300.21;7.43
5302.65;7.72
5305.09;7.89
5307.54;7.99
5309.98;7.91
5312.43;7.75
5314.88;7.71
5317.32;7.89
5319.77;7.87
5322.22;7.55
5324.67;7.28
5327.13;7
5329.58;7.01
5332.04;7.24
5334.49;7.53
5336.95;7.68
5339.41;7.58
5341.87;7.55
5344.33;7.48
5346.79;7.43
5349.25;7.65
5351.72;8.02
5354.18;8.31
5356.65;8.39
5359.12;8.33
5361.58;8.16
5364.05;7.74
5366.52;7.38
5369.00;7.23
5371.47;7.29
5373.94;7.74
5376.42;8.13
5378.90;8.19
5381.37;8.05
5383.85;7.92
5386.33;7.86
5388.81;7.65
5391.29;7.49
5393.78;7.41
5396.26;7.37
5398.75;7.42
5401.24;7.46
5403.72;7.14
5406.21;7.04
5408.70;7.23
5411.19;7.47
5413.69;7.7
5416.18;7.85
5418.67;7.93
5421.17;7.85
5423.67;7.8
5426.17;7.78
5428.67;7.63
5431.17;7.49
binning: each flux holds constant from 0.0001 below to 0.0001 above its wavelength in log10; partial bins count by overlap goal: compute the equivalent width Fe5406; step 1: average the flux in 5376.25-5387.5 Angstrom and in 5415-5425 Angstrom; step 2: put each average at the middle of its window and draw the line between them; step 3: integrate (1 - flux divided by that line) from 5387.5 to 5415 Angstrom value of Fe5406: 1.86 Angstrom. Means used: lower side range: 8.02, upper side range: 7.85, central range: 7.4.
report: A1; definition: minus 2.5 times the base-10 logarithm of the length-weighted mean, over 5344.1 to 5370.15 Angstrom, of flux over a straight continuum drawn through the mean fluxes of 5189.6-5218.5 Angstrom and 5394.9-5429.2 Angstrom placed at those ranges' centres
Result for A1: -0.068 mag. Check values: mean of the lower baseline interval 6.88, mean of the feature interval 7.84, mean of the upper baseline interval 7.55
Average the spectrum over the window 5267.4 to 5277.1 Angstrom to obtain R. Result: 6.8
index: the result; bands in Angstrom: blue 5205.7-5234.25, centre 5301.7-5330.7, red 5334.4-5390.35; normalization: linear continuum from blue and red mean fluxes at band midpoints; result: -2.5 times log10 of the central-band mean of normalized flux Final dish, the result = -0.02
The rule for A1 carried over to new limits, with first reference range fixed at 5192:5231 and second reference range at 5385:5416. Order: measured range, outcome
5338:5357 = -0.068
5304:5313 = -0.102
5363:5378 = -0.033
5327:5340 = -0.015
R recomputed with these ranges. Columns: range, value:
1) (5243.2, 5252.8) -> 7.48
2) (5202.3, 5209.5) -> 6.44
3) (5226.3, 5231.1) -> 6.8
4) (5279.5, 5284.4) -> 7.34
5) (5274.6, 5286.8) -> 7.37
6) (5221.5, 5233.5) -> 6.89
